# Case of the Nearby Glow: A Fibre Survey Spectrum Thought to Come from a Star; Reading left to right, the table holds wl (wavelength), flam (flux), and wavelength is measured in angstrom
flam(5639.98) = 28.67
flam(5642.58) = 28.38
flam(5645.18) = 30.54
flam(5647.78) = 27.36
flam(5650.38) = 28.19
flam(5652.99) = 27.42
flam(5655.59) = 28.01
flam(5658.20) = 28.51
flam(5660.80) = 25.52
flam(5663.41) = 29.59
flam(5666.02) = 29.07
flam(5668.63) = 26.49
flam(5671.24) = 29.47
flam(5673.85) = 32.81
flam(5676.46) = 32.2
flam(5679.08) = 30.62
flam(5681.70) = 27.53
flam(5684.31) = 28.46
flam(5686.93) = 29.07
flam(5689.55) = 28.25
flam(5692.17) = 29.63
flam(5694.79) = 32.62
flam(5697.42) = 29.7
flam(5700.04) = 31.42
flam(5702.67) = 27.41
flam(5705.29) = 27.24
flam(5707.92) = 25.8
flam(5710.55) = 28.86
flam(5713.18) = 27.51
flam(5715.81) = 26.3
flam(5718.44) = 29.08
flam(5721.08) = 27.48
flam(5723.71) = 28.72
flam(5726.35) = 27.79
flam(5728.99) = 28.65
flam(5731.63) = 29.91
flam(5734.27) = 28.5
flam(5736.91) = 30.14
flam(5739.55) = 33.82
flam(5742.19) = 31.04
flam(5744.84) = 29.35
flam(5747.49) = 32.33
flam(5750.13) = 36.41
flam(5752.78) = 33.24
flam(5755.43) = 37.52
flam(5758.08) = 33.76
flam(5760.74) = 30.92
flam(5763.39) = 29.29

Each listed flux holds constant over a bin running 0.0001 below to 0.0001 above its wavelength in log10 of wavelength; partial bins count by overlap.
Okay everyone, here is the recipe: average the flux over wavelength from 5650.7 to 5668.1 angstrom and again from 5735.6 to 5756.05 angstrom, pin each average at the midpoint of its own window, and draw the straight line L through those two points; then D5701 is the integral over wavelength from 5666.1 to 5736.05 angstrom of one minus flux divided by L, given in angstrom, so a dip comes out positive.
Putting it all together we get 3.07 angstrom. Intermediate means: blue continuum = 28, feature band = 28.9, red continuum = 32.8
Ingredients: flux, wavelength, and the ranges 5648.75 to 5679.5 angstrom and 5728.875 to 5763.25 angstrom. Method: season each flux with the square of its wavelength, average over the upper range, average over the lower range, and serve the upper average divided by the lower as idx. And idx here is 1.14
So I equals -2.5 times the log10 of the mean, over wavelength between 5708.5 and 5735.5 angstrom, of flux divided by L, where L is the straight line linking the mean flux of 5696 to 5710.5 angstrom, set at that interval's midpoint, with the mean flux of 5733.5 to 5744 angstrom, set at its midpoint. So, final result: 0.057 mag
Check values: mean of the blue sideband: 28.4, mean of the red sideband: 30.9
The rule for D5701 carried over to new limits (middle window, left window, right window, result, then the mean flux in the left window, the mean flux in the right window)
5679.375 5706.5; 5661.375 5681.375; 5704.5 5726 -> -0.5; 29.7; 27.6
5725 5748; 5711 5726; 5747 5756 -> 1.2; 27.9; 34.9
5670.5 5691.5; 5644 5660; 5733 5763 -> -0.2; 28.2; 32.4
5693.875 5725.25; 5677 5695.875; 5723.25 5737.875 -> 0.8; 29.5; 28.9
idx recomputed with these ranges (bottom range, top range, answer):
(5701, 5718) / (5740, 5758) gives 1.24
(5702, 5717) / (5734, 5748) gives 1.15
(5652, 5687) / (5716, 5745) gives 1.04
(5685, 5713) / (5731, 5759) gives 1.14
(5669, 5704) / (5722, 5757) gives 1.07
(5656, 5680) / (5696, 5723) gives 0.97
